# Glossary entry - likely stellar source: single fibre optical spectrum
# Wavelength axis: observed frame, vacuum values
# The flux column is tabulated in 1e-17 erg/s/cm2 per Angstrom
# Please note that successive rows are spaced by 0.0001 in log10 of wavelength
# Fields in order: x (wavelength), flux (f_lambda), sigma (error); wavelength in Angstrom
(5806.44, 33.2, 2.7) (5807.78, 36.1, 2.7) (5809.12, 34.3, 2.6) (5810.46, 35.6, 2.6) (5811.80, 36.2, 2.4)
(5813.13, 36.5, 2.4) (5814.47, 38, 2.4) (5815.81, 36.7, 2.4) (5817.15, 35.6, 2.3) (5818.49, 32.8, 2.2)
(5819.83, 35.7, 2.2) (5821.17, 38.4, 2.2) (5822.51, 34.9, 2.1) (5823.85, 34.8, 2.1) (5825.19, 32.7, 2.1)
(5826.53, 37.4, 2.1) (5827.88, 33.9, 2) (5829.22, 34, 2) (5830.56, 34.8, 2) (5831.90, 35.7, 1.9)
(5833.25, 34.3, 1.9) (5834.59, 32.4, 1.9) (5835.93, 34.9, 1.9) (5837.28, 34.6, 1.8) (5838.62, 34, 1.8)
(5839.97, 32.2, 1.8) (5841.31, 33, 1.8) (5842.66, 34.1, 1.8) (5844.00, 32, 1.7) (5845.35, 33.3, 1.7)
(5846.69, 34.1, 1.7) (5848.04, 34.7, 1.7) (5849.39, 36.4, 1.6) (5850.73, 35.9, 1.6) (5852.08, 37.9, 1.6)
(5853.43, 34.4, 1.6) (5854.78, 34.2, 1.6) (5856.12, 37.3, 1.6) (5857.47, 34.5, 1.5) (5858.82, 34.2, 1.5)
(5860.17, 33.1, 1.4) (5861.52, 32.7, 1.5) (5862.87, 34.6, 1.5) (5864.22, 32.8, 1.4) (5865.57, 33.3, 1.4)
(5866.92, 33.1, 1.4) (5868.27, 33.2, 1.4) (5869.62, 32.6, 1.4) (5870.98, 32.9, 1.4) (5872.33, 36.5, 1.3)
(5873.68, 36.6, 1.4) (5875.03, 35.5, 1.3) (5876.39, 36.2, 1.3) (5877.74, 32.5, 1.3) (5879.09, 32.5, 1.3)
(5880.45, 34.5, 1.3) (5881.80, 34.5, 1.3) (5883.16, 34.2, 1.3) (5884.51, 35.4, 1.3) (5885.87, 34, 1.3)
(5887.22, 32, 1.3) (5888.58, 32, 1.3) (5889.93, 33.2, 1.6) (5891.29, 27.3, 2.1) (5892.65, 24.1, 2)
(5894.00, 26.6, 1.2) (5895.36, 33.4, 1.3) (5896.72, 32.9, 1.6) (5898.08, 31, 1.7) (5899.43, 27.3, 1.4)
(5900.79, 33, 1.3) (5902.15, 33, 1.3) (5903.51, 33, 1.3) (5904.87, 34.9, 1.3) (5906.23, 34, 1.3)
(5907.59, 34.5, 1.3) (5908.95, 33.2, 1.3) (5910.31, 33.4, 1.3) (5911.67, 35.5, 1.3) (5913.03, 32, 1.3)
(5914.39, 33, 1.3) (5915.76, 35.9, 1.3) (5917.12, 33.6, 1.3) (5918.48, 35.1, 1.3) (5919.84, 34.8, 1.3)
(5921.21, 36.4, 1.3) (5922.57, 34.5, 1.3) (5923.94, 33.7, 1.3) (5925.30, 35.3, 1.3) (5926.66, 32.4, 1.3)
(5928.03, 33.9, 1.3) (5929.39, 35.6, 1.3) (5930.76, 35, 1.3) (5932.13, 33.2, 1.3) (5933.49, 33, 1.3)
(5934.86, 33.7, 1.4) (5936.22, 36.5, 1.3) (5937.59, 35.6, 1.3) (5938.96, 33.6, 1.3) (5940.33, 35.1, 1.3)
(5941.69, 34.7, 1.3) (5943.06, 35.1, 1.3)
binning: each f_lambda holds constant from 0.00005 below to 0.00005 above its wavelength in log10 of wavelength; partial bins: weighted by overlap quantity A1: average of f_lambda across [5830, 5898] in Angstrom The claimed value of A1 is 33.6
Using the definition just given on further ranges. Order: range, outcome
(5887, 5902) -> 30.3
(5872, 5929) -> 33.3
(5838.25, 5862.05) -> 34.3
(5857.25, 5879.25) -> 34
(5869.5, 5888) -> 34.3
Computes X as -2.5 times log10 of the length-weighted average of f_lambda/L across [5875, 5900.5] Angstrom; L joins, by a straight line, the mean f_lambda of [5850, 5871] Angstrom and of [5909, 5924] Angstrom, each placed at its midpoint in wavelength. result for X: 0.07 mag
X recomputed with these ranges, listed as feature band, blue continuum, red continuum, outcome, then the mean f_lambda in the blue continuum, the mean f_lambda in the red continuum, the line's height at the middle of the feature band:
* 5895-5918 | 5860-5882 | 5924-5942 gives 0.03 mag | 34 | 34.4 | 34.2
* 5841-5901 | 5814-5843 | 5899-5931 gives 0.03 mag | 34.7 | 33.9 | 34.3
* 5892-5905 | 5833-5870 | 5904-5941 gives 0.12 mag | 34.1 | 34.3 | 34.3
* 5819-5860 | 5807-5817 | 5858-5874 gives 0.01 mag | 36.1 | 33.7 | 34.9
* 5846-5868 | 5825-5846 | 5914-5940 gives -0.01 mag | 34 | 34.5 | 34.1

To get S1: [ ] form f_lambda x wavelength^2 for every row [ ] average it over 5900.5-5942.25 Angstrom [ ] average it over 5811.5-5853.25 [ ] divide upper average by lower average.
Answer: 1.01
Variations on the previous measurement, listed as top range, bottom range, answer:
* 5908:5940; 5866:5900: 1.07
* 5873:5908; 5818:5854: 0.96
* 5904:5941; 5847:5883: 1.02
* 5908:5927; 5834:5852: 1.03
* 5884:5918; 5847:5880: 0.95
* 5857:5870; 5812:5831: 0.96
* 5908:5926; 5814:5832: 1.00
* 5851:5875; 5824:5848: 1.02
